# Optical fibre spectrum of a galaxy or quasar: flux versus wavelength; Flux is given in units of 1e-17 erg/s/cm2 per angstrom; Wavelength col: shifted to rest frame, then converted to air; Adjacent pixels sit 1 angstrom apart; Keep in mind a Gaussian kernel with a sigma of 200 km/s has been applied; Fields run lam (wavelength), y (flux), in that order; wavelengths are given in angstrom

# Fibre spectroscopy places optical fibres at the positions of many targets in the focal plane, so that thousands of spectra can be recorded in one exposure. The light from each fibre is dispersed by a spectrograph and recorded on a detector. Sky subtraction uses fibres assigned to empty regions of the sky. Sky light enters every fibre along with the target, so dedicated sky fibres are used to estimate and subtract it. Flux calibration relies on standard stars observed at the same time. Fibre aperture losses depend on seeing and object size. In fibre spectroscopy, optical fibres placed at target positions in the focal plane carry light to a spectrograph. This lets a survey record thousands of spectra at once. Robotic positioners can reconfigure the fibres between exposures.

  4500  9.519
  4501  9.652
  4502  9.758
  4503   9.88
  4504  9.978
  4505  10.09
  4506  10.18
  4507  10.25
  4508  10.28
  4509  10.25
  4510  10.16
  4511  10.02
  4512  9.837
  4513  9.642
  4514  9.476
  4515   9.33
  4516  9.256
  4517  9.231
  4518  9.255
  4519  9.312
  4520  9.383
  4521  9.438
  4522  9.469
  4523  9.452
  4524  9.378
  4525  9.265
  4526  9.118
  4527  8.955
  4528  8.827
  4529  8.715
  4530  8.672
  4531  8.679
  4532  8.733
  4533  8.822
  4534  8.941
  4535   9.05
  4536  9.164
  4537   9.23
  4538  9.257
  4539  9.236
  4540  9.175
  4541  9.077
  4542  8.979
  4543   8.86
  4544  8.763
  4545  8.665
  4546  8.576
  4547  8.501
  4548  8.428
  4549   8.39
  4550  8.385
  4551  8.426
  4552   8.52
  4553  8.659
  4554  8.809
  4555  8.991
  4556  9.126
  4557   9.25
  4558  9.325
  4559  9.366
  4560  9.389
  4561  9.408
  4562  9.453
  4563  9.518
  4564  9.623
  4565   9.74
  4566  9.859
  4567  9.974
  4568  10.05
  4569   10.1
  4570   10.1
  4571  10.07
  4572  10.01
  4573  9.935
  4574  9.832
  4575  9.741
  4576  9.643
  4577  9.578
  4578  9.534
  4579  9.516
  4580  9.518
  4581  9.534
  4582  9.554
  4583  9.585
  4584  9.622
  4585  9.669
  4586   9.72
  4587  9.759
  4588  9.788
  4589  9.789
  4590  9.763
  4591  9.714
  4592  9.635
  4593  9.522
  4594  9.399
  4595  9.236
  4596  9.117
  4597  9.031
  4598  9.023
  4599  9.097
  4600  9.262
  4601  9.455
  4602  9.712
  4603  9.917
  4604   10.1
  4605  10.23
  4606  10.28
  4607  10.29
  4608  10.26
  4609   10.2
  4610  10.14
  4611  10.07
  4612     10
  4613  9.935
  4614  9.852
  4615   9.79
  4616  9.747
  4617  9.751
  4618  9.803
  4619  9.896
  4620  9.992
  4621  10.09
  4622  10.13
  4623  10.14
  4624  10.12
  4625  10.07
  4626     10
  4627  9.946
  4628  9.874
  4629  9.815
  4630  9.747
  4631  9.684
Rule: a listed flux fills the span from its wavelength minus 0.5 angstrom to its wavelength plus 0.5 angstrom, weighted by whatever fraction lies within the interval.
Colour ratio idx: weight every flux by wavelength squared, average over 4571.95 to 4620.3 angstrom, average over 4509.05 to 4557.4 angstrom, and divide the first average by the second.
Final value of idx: 1.1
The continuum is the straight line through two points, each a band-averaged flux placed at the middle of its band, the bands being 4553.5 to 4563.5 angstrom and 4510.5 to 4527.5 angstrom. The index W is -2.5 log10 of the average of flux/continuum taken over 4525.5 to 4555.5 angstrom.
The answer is 0.06 mag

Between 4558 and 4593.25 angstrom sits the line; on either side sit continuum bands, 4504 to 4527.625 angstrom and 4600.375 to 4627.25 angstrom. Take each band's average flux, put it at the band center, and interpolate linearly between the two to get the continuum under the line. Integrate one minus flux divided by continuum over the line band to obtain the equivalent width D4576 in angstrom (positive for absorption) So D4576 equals 0.5 angstrom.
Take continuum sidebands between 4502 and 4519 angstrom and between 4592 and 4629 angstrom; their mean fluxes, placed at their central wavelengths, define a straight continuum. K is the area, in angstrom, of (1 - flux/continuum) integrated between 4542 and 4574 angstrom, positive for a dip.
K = 1.9 angstrom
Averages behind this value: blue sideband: 9.8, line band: 9.24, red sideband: 9.82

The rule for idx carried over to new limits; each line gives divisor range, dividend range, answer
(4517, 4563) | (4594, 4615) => 1.11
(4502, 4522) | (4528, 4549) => 0.92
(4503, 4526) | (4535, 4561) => 0.94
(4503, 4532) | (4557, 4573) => 1.05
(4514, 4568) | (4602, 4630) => 1.14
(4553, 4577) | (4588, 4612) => 1.03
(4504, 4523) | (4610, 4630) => 1.07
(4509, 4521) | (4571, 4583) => 1.04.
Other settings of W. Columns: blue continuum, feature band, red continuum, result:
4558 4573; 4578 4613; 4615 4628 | 0.02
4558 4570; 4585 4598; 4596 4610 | 0.02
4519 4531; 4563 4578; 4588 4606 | -0.05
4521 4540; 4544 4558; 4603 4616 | 0.08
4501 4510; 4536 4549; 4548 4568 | 0.07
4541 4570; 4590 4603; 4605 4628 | 0.04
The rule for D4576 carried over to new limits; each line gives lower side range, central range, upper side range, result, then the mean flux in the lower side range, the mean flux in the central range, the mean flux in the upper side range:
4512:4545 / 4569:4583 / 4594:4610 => -0.37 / 9.13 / 9.74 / 9.69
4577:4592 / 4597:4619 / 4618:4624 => 0.14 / 9.64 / 9.84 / 10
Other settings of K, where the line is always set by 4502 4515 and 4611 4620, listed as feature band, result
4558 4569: 0.30 angstrom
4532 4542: 0.87 angstrom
